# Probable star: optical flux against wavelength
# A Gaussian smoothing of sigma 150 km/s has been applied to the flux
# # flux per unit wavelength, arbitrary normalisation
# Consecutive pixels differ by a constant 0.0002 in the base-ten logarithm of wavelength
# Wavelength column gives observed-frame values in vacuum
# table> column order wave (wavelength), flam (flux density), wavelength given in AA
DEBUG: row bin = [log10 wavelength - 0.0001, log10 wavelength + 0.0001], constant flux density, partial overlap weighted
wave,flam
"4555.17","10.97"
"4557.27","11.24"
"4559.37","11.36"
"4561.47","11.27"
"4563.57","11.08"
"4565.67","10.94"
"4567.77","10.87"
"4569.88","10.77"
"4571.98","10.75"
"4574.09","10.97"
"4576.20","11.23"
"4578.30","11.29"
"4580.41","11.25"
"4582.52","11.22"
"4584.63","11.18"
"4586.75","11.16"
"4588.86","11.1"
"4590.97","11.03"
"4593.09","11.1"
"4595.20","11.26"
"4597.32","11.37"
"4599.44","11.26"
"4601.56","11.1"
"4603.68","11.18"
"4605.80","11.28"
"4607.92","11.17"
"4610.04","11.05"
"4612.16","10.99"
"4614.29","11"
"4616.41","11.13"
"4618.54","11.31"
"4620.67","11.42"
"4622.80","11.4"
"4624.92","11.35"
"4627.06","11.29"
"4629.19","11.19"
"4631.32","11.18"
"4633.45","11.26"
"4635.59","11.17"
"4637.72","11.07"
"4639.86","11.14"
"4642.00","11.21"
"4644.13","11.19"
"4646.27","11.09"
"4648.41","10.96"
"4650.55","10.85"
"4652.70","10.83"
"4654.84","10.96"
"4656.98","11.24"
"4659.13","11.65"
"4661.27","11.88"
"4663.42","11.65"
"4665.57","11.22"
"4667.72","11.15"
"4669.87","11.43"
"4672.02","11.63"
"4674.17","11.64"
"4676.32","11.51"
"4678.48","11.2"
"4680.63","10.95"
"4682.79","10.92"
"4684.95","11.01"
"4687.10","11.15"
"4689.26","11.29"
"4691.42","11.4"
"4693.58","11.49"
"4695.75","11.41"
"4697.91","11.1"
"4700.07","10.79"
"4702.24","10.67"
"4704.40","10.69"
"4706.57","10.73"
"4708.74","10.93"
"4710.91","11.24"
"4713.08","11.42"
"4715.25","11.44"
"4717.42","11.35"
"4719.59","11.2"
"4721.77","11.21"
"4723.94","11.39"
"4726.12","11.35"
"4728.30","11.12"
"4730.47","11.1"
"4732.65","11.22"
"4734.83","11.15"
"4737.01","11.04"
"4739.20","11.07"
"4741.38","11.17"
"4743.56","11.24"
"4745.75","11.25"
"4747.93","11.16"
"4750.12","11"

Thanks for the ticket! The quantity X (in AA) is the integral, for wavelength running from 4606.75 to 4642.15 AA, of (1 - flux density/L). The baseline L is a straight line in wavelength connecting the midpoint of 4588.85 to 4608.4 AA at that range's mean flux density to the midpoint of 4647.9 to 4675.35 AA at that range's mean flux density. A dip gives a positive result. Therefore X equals 0.2 AA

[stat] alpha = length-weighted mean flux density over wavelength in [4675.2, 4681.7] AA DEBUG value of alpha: 11.2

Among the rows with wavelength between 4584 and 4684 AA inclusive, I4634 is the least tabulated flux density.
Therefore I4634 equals 10.83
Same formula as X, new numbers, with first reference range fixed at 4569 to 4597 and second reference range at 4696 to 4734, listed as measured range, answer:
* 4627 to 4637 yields -0.1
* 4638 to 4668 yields -0.3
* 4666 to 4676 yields -0.3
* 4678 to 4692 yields 0.0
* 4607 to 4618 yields 0.0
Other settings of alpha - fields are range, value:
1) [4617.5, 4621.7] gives 11.4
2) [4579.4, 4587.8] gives 11.2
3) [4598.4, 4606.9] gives 11.2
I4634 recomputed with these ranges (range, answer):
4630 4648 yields 11.07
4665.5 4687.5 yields 10.92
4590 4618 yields 10.99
